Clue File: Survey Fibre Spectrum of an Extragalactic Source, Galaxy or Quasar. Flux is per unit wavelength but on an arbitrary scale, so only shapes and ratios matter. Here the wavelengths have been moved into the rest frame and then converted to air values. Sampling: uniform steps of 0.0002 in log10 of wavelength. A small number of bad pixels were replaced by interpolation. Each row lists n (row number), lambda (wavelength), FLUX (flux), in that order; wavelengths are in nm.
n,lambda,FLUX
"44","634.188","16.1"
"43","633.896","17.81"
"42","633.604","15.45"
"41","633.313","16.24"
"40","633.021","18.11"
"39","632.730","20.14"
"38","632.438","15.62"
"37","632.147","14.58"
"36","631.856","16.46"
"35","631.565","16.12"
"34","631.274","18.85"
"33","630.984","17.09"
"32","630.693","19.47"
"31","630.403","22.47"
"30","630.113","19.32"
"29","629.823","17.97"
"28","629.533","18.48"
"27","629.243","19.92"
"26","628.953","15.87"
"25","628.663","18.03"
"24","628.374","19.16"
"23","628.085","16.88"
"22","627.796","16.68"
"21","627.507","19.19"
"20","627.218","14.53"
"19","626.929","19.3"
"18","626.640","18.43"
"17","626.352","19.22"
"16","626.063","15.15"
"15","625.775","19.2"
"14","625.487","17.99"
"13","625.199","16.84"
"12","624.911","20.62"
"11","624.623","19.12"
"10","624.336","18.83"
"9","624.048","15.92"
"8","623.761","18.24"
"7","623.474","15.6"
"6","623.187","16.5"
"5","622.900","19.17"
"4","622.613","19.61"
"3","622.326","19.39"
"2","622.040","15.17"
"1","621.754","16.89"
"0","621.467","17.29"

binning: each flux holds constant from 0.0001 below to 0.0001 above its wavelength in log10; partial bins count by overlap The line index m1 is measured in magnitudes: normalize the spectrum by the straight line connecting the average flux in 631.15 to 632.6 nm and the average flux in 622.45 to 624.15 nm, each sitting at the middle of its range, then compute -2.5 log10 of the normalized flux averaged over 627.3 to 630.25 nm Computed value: -0.08 mag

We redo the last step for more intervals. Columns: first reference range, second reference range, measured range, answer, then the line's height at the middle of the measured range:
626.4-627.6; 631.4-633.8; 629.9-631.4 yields -0.138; 17.1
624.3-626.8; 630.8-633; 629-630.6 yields -0.112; 17.5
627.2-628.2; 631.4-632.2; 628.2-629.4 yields -0.088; 16.8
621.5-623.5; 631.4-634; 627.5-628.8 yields -0.048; 17.1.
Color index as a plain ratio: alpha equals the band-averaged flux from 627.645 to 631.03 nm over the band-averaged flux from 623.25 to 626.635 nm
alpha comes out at 1.03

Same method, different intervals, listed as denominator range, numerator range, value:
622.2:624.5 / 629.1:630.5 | 1.09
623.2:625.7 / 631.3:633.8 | 0.94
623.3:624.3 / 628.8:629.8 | 1.07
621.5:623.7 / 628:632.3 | 1.03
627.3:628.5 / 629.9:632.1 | 1.03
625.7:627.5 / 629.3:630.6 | 1.11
